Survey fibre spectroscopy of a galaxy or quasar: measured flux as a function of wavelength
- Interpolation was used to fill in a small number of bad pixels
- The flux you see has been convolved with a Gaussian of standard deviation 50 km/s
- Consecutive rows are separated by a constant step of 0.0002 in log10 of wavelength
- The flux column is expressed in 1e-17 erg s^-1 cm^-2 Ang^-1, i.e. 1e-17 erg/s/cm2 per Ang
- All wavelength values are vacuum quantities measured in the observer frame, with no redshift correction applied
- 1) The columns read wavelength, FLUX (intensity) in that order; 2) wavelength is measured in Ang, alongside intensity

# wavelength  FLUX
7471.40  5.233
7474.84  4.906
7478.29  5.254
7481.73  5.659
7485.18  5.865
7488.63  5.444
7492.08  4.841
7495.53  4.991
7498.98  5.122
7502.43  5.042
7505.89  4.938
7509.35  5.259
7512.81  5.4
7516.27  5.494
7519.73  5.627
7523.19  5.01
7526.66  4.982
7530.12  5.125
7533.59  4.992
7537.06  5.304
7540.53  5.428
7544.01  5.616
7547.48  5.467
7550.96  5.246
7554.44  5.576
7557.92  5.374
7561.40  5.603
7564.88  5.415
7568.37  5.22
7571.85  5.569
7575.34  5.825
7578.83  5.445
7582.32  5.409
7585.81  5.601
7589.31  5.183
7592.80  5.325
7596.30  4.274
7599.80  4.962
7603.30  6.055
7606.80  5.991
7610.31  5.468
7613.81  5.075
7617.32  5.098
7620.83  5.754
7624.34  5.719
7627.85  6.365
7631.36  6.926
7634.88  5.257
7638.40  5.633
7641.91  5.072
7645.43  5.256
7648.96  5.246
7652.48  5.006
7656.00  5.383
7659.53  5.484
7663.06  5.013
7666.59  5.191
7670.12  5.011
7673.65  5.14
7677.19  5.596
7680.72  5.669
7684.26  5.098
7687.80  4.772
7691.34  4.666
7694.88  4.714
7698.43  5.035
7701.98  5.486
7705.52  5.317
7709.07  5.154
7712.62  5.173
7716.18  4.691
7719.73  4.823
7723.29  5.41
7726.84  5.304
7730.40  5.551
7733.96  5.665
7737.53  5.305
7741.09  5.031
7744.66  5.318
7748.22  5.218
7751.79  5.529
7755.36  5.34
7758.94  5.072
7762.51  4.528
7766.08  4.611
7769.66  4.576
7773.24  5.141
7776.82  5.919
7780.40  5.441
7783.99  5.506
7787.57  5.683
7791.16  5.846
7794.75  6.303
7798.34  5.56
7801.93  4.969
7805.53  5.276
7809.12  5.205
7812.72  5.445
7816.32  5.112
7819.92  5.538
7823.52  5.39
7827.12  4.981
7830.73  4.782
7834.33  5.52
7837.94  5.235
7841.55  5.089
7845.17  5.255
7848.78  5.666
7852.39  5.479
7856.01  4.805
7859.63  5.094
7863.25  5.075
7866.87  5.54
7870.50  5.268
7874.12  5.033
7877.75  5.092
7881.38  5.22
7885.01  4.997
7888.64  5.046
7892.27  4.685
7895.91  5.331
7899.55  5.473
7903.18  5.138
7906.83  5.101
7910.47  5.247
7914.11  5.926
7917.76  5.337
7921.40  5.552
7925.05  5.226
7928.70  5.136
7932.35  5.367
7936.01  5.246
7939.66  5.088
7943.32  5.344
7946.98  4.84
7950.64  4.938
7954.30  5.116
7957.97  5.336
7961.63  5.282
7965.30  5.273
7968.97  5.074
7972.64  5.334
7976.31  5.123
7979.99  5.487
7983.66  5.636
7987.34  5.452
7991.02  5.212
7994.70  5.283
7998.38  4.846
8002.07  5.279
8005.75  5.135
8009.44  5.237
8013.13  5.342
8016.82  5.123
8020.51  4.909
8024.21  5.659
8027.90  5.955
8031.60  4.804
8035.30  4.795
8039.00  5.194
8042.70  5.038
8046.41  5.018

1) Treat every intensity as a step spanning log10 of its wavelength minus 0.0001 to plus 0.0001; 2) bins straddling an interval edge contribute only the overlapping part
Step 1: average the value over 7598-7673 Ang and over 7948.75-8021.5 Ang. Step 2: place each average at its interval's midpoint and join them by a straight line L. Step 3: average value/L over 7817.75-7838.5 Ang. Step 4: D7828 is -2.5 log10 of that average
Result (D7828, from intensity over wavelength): 0.019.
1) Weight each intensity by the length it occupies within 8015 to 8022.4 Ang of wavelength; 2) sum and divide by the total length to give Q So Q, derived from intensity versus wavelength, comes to 5.02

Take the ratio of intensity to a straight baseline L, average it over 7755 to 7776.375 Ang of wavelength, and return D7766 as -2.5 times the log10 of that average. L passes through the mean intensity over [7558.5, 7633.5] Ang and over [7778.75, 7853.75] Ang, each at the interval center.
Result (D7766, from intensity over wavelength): 0.108 mag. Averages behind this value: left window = 5.53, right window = 5.39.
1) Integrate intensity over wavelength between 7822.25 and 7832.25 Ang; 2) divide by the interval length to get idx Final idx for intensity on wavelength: 5.04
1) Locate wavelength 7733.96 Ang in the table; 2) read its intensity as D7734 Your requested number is 5.665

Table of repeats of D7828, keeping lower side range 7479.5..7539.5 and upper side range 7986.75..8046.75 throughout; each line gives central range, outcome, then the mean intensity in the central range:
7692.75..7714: 0.02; 5.14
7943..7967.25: 0.01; 5.15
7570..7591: -0.05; 5.5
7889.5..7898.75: 0.03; 5.06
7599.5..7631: -0.09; 5.7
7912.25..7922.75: -0.08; 5.61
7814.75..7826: -0.02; 5.33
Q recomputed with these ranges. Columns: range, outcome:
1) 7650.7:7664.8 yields 5.22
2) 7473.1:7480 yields 5.08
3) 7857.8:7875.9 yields 5.2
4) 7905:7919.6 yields 5.4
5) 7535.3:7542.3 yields 5.36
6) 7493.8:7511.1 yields 5.07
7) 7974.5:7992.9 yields 5.38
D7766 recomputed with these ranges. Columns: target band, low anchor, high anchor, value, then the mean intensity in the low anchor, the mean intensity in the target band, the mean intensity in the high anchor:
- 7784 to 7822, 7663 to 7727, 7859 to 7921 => -0.06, 5.12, 5.49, 5.22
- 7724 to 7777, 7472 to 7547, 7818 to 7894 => 0.00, 5.26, 5.19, 5.18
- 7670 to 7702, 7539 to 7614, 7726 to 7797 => 0.06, 5.42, 5.1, 5.35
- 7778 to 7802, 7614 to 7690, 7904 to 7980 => -0.07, 5.4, 5.67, 5.25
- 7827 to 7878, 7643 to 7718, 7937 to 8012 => 0.00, 5.15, 5.2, 5.22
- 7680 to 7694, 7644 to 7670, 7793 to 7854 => 0.05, 5.21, 4.98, 5.34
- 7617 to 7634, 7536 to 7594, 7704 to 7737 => -0.12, 5.45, 6.01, 5.23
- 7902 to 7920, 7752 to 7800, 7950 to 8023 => -0.02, 5.35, 5.36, 5.23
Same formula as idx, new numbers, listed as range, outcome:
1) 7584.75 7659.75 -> 5.46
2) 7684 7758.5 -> 5.17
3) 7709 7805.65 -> 5.29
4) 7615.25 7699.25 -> 5.34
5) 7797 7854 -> 5.28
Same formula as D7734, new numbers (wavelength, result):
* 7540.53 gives 5.428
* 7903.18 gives 5.138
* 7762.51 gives 4.528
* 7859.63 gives 5.094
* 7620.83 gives 5.754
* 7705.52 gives 5.317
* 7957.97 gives 5.336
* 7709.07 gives 5.154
